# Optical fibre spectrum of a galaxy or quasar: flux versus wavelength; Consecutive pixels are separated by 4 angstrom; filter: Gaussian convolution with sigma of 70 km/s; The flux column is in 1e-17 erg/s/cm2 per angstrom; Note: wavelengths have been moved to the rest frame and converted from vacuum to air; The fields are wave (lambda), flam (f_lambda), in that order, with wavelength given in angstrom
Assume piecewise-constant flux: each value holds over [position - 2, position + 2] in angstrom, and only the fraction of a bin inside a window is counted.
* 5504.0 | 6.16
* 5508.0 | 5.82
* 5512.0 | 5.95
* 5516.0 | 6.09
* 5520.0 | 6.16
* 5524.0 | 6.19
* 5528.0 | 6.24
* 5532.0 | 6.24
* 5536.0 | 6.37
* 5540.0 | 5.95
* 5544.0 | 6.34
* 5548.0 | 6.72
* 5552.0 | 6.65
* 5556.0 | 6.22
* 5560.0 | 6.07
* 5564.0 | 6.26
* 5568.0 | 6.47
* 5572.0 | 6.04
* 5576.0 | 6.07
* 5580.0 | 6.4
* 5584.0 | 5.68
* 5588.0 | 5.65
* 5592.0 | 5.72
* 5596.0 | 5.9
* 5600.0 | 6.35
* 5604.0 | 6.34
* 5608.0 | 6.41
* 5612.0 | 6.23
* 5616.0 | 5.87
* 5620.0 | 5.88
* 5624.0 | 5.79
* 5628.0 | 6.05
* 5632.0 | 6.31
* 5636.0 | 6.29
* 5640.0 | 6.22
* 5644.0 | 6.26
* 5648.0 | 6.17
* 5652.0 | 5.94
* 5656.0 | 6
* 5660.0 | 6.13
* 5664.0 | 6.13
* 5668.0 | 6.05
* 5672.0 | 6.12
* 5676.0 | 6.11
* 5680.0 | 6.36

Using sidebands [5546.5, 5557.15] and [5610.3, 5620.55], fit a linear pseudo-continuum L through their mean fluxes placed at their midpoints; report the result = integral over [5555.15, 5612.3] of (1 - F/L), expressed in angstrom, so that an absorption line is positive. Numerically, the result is 1.41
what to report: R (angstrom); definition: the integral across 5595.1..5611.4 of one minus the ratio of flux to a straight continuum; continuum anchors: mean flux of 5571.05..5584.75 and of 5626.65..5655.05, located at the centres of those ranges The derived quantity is -0.4 angstrom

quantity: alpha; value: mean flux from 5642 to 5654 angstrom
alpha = 6.12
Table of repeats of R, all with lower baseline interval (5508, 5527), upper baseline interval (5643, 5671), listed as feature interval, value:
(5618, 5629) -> 0.4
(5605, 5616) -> -0.3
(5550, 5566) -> -0.6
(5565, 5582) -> -0.5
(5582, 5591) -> 0.6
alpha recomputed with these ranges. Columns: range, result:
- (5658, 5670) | 6.1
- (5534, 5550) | 6.34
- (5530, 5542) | 6.19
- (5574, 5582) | 6.24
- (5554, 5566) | 6.18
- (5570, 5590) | 5.97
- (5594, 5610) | 6.25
